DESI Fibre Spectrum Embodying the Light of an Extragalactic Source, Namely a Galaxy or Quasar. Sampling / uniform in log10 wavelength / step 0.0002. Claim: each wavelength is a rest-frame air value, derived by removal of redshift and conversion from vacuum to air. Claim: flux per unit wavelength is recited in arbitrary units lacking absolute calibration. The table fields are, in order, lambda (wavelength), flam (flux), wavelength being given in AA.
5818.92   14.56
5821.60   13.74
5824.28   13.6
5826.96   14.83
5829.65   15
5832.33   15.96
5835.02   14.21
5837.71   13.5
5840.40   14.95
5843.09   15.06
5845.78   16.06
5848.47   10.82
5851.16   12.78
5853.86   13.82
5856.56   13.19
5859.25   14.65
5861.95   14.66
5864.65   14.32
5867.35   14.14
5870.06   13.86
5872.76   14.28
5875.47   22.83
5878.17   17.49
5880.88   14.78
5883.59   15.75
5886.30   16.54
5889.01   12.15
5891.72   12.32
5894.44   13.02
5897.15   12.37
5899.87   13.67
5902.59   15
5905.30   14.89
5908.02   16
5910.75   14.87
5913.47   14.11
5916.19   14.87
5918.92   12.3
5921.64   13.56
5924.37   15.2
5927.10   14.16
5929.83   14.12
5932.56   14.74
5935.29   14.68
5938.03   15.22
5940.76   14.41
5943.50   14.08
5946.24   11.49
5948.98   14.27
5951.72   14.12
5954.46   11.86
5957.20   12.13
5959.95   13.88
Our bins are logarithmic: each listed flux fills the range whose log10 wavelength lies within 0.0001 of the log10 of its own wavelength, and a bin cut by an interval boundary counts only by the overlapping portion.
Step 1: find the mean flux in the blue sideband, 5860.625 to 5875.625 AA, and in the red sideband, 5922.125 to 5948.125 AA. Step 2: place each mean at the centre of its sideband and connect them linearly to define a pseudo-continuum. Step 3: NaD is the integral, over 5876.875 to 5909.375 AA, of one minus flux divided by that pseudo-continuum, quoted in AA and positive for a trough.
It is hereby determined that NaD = 0.62 AA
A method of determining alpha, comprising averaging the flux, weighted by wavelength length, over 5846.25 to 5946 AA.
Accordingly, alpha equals 14.4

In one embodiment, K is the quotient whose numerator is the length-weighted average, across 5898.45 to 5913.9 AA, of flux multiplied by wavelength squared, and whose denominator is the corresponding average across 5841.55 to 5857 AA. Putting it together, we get 1.1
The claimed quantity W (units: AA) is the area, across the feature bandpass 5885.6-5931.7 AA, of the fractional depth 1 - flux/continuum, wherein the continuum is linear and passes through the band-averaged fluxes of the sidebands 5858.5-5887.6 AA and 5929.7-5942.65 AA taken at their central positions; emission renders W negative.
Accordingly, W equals 3.34 AA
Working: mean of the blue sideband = 15.8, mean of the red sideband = 14.7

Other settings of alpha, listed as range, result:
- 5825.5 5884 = 14.8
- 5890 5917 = 14.1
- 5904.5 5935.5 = 14.4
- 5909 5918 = 14.5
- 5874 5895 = 15.7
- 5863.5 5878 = 16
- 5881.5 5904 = 13.9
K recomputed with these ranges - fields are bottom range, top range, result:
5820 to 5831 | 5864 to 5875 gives 1.05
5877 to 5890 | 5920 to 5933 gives 0.94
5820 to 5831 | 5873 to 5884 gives 1.25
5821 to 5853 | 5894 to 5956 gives 1.02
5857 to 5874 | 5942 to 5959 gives 0.94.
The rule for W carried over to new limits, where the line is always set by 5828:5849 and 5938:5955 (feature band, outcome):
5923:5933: -0.6 AA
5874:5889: -2.9 AA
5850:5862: 0.6 AA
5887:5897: 1.0 AA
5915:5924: 0.1 AA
